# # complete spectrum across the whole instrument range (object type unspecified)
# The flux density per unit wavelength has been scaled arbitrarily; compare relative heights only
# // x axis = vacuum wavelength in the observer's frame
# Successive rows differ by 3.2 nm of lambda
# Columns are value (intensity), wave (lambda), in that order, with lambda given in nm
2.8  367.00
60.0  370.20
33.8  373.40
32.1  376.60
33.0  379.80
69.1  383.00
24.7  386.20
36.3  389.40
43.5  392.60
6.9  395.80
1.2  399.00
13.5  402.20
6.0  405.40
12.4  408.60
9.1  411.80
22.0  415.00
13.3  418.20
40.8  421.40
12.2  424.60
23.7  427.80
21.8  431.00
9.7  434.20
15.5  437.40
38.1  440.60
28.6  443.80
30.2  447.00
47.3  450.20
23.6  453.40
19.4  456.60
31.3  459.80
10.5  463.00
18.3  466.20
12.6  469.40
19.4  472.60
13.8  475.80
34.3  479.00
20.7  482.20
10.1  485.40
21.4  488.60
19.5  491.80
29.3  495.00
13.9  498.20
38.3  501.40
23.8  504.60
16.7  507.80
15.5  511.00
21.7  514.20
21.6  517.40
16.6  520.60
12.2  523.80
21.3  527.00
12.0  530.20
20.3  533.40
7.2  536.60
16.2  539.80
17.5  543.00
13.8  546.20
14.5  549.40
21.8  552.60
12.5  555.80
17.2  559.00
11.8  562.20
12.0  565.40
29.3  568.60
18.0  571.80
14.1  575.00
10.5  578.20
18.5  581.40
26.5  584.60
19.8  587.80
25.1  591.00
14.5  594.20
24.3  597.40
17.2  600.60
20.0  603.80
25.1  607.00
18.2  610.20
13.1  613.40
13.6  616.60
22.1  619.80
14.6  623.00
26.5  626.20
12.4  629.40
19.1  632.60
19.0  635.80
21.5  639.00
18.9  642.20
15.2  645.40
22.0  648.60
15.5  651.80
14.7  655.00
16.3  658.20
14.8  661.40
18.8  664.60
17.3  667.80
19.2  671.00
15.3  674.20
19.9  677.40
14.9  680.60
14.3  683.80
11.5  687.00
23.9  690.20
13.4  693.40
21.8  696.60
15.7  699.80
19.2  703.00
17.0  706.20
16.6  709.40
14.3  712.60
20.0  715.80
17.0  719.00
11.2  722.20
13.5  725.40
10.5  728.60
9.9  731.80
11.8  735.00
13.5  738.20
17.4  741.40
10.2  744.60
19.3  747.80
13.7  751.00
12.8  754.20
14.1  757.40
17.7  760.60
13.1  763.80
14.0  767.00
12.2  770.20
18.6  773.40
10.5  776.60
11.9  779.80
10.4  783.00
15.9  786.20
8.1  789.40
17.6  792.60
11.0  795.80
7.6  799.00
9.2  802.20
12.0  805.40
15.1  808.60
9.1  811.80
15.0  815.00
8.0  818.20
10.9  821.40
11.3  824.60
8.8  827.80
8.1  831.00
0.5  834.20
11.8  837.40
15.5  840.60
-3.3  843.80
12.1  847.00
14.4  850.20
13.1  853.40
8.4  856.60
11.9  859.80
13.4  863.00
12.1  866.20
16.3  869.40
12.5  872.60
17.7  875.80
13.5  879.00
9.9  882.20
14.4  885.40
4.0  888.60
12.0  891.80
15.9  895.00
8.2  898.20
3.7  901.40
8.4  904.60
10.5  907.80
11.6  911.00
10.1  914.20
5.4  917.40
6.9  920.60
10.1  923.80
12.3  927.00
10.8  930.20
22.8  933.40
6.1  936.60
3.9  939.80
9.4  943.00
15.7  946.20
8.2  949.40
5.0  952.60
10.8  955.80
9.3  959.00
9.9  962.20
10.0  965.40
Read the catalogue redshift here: 0.178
